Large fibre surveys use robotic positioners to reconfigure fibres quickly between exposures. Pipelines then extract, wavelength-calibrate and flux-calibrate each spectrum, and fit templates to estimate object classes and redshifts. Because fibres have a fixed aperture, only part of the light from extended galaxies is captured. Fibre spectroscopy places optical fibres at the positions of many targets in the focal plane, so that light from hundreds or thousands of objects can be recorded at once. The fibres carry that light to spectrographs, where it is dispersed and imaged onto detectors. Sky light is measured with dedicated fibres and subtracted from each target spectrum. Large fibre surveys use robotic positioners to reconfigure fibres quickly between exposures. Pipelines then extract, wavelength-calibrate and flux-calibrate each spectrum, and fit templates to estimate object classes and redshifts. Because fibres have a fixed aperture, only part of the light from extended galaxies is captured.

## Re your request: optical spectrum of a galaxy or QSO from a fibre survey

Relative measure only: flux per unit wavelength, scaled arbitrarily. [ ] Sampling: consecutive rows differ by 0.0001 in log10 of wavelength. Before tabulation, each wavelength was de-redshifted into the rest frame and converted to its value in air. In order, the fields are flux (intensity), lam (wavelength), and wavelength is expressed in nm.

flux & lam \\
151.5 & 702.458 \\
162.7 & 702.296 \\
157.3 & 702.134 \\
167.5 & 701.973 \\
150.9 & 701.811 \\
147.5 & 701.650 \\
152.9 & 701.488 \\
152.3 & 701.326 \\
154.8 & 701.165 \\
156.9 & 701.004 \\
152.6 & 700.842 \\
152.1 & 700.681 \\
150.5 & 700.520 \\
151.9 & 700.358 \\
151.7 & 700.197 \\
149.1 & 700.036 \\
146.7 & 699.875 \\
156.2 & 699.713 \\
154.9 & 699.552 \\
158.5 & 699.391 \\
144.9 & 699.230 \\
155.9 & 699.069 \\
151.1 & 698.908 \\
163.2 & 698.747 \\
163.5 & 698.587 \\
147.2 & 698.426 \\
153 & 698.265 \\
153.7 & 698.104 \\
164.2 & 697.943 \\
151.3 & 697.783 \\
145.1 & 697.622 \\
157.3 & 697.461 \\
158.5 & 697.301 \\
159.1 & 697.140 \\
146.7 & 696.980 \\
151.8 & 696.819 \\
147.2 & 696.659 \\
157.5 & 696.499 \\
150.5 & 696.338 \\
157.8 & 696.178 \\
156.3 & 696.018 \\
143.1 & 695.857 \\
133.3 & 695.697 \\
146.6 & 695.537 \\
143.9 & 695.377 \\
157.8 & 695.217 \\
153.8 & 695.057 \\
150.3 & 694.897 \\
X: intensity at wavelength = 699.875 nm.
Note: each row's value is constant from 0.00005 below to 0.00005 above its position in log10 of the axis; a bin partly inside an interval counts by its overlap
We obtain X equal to 146.7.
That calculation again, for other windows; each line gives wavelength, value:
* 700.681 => 152.1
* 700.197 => 151.7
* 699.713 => 156.2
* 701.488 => 152.9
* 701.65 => 147.5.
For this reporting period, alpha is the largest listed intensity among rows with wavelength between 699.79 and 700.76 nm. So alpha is 152.1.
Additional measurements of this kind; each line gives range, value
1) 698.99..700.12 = 158.5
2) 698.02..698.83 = 163.5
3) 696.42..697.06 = 157.5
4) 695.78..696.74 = 157.8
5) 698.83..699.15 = 155.9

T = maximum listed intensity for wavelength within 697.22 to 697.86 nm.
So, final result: 158.5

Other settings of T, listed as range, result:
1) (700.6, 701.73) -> 156.9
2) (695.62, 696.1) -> 156.3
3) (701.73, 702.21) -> 167.5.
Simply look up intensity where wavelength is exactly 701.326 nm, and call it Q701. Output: 152.3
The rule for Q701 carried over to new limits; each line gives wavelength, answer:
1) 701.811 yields 150.9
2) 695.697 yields 133.3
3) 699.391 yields 158.5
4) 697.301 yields 158.5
